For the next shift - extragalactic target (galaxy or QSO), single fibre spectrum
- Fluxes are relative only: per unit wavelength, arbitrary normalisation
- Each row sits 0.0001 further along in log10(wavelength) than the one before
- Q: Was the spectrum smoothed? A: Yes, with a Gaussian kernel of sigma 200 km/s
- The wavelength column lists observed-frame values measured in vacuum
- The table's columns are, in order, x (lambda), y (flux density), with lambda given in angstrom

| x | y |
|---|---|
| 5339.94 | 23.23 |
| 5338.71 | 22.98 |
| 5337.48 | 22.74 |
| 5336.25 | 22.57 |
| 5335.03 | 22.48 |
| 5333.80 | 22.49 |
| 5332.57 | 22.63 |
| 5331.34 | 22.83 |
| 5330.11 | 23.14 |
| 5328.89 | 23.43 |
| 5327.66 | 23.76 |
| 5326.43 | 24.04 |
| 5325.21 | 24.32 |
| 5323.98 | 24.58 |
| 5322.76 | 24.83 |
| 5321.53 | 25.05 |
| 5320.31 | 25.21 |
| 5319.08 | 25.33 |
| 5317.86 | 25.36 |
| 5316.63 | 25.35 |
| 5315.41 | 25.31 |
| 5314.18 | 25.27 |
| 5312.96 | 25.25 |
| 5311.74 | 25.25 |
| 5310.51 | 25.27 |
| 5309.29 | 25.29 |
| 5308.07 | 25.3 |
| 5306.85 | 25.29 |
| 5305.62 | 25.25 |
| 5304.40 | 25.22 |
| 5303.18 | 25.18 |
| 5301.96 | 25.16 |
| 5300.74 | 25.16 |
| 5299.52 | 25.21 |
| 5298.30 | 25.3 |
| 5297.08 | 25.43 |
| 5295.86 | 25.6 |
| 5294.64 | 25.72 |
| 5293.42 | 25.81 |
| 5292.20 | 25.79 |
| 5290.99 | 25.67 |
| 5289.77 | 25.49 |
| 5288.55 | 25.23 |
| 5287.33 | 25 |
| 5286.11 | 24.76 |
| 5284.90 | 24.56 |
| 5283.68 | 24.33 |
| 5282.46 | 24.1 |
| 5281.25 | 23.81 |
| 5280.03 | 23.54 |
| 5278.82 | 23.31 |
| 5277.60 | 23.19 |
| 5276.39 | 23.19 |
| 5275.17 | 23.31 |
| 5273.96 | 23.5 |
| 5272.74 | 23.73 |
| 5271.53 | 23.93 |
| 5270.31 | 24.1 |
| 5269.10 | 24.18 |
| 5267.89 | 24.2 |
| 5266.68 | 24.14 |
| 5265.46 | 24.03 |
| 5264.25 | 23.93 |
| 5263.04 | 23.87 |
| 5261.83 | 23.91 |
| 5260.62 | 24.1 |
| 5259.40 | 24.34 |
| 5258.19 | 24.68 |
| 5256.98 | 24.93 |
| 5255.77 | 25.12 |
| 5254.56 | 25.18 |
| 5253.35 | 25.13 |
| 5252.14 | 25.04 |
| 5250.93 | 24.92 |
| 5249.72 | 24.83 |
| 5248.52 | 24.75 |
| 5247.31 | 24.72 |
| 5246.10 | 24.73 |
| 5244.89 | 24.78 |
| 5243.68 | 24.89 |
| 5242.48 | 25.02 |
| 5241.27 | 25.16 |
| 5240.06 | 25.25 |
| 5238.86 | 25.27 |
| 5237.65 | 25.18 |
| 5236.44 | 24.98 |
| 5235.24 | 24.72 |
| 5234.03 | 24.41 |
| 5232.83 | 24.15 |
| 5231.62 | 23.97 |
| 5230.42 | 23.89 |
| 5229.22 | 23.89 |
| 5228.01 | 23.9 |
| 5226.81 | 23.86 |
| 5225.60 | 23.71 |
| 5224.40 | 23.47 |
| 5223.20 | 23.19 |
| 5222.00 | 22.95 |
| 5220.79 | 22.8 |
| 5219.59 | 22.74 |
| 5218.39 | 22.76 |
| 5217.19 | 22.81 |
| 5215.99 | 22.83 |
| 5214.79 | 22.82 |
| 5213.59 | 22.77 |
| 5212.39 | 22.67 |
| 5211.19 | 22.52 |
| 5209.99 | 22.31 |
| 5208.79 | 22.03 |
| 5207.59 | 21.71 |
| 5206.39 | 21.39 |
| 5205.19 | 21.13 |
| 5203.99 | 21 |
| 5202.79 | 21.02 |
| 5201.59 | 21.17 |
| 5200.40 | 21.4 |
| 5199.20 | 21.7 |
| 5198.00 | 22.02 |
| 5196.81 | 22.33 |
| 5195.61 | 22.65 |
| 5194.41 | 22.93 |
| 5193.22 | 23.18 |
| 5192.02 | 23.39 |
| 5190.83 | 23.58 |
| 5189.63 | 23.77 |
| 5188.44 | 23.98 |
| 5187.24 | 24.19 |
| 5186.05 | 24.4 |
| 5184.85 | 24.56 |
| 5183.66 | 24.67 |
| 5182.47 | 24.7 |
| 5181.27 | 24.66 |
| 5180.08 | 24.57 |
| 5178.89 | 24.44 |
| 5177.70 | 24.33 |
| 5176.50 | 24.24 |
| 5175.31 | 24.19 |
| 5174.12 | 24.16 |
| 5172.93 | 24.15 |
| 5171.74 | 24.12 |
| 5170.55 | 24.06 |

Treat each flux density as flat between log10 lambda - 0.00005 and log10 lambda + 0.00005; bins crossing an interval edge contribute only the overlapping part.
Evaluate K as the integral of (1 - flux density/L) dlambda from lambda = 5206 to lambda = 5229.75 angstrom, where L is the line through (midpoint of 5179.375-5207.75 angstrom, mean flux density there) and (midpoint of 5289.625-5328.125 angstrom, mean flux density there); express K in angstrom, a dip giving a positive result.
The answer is 0.6 angstrom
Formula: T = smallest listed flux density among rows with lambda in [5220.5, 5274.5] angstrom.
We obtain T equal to 22.8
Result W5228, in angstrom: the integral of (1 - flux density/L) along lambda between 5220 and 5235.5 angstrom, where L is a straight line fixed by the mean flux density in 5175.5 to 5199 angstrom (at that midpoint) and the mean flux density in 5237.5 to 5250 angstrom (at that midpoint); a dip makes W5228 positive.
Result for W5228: 0.6 angstrom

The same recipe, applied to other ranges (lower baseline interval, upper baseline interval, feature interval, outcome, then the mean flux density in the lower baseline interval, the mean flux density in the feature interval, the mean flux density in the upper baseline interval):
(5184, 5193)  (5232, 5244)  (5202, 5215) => 1.3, 24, 21.9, 24.9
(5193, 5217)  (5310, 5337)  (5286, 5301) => -1.1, 22.1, 25.4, 24.2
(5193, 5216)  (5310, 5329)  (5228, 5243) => -1.2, 22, 24.6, 24.9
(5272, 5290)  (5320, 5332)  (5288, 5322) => -1.8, 24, 25.4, 24.1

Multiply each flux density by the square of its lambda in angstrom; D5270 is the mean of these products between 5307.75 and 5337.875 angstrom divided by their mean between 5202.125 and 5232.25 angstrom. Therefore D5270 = 1.1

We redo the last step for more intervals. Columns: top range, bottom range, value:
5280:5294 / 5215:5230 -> 1.10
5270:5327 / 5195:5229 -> 1.14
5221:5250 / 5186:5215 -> 1.10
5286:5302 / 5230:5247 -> 1.05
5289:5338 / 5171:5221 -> 1.12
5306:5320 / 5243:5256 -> 1.04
